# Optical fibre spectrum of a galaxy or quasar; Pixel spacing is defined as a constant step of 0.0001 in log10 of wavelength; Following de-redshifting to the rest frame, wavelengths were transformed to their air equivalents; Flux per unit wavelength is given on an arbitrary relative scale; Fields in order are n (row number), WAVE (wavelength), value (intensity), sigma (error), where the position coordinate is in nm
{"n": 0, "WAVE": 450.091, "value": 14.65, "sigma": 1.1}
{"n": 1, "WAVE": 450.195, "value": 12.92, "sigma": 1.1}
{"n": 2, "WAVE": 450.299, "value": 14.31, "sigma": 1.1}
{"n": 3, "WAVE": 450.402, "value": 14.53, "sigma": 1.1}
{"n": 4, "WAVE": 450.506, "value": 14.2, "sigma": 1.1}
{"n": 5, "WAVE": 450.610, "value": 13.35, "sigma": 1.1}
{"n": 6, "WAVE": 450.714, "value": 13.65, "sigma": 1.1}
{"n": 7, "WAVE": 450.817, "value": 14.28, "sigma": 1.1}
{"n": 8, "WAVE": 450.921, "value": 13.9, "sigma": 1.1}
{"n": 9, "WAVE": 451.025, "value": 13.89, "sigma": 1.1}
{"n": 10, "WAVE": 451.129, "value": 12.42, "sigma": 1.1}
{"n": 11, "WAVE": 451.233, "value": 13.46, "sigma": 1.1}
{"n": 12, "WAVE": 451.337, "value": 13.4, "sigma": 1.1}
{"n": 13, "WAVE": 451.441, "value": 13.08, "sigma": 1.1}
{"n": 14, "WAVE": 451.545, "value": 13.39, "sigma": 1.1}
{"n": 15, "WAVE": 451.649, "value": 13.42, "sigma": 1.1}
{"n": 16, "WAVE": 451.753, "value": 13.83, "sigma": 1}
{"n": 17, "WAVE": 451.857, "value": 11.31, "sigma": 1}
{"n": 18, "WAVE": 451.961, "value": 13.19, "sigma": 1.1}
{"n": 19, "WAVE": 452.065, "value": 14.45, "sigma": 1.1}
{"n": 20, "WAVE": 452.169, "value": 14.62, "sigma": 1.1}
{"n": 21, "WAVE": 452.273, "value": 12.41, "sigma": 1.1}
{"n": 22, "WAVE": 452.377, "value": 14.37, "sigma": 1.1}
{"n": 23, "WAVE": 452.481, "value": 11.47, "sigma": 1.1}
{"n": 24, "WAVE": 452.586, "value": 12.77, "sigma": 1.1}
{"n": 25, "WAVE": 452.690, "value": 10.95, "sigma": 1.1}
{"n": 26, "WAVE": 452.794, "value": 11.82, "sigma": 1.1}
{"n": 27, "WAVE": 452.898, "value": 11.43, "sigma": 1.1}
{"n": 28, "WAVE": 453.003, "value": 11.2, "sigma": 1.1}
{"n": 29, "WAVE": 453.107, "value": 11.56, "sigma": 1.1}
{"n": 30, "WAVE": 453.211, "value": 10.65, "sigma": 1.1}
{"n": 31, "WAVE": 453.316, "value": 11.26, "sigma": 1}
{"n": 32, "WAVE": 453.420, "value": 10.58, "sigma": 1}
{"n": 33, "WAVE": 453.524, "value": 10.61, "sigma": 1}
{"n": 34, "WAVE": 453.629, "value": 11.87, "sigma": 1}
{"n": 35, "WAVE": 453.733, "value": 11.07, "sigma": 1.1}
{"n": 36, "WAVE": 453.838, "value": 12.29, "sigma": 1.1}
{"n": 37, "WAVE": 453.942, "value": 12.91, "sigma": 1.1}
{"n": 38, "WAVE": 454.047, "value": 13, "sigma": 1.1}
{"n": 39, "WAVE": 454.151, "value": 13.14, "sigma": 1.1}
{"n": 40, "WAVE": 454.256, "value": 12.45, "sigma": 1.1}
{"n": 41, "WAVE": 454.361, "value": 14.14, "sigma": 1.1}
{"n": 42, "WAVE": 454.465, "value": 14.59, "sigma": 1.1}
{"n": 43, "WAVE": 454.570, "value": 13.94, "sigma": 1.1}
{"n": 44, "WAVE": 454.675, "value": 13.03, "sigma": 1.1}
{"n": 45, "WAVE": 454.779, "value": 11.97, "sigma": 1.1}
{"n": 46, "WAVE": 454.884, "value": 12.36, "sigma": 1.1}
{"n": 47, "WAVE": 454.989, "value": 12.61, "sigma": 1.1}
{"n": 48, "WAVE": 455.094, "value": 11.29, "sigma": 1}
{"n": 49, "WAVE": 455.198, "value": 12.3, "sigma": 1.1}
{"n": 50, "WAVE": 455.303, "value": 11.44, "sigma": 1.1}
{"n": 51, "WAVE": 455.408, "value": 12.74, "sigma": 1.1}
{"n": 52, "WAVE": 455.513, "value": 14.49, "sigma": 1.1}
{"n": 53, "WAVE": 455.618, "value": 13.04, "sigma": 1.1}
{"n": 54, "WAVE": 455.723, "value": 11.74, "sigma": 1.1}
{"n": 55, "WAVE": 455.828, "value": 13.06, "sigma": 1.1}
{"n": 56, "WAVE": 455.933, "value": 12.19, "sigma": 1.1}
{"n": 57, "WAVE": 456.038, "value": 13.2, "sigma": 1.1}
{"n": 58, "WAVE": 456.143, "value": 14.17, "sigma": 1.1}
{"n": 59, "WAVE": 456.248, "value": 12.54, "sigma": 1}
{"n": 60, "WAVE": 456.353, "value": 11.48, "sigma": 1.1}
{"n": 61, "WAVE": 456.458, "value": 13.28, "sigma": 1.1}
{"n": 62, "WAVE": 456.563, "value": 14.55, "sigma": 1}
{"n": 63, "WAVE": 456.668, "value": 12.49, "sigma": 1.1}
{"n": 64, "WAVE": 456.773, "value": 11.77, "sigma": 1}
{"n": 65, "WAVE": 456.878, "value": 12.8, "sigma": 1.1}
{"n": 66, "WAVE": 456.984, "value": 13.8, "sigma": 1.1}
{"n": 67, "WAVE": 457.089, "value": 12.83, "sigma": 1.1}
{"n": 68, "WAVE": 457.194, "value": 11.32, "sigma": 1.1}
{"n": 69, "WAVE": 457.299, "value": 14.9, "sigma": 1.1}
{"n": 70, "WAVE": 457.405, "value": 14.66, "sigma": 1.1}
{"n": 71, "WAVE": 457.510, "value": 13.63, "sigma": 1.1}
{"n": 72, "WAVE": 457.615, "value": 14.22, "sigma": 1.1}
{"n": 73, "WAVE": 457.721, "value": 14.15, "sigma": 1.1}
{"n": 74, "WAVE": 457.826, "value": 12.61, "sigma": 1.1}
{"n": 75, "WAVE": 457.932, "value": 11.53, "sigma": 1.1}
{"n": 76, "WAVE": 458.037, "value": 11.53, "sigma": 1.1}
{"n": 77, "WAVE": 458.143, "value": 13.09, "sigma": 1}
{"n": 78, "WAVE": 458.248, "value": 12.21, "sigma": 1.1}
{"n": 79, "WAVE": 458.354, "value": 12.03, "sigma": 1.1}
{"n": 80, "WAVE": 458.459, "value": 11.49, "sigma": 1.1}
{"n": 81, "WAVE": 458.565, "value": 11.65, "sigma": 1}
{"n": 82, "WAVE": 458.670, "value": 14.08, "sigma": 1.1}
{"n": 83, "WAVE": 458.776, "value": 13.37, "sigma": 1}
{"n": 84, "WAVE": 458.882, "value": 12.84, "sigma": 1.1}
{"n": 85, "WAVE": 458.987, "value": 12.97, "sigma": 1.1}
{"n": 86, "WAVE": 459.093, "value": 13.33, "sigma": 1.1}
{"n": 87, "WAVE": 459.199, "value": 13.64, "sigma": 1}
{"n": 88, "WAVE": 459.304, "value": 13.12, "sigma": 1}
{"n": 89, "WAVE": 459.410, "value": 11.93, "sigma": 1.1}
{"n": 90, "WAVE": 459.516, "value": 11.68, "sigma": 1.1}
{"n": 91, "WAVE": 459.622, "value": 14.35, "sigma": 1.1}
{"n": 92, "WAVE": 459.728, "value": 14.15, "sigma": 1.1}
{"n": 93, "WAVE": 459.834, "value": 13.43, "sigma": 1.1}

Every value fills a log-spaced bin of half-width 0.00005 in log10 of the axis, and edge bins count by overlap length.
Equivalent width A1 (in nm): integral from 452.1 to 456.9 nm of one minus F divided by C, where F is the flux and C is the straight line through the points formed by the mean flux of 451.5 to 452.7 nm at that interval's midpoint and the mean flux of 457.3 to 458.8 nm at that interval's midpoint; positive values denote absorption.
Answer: 0.201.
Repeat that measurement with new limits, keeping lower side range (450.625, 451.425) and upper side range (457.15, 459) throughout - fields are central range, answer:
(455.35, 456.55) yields 0.01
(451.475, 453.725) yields 0.20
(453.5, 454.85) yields 0.05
